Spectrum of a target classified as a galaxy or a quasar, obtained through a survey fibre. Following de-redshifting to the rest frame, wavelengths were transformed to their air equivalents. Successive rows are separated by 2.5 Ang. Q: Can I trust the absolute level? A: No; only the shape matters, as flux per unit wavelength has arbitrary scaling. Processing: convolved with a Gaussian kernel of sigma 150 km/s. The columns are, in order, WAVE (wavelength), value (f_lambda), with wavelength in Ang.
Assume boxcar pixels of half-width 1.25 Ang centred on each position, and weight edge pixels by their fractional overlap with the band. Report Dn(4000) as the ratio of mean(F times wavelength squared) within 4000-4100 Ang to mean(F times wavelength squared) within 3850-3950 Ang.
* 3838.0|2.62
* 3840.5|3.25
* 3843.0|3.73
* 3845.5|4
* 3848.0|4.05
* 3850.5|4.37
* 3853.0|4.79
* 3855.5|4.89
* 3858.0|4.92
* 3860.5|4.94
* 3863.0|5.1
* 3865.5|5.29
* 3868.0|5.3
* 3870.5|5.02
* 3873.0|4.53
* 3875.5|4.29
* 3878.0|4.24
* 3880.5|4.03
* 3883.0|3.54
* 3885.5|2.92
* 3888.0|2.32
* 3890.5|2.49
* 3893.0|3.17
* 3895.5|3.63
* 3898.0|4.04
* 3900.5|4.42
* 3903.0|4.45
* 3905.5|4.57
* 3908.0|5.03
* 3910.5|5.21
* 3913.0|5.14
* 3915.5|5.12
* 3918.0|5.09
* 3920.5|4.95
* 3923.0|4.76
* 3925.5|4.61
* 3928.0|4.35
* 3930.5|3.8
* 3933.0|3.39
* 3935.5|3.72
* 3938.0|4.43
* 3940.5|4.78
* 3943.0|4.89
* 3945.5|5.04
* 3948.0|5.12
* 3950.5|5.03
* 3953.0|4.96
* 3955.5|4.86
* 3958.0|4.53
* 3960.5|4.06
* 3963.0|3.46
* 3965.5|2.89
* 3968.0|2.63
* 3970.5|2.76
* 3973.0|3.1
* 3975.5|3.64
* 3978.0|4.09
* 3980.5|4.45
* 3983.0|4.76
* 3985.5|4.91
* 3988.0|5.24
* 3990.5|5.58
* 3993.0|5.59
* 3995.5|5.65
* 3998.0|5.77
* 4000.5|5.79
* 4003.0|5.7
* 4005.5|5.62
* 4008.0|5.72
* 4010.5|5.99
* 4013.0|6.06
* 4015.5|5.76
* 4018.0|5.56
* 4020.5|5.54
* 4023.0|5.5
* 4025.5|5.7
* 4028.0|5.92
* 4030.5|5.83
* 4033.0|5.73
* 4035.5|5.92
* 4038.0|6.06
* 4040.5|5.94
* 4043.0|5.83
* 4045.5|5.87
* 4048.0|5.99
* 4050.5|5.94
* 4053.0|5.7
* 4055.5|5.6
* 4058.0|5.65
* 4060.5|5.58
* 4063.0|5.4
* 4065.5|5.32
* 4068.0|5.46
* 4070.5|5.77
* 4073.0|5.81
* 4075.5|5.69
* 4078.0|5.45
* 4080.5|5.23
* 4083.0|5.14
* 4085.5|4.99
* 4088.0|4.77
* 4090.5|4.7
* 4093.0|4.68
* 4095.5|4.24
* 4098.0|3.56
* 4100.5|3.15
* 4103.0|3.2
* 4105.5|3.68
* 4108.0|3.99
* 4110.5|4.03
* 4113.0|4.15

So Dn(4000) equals 1.34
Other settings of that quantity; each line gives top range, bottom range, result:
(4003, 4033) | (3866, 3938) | 1.44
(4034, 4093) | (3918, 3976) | 1.40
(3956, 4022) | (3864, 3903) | 1.28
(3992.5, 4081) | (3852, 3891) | 1.44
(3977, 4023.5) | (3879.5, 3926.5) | 1.37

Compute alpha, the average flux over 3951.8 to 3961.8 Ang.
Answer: 4.59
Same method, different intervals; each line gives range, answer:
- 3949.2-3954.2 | 5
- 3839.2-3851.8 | 3.88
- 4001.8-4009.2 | 5.68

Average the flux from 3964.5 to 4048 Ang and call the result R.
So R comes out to 5.2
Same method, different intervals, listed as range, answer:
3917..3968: 4.39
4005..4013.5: 5.85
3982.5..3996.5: 5.31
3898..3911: 4.64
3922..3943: 4.26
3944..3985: 4.11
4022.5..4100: 5.43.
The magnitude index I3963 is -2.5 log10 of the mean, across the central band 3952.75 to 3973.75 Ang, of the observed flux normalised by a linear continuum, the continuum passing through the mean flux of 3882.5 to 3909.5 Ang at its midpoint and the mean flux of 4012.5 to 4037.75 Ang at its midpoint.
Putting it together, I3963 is 0.29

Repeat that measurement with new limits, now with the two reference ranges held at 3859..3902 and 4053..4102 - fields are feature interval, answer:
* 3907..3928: -0.16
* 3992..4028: -0.21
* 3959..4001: 0.06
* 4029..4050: -0.21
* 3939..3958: -0.12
